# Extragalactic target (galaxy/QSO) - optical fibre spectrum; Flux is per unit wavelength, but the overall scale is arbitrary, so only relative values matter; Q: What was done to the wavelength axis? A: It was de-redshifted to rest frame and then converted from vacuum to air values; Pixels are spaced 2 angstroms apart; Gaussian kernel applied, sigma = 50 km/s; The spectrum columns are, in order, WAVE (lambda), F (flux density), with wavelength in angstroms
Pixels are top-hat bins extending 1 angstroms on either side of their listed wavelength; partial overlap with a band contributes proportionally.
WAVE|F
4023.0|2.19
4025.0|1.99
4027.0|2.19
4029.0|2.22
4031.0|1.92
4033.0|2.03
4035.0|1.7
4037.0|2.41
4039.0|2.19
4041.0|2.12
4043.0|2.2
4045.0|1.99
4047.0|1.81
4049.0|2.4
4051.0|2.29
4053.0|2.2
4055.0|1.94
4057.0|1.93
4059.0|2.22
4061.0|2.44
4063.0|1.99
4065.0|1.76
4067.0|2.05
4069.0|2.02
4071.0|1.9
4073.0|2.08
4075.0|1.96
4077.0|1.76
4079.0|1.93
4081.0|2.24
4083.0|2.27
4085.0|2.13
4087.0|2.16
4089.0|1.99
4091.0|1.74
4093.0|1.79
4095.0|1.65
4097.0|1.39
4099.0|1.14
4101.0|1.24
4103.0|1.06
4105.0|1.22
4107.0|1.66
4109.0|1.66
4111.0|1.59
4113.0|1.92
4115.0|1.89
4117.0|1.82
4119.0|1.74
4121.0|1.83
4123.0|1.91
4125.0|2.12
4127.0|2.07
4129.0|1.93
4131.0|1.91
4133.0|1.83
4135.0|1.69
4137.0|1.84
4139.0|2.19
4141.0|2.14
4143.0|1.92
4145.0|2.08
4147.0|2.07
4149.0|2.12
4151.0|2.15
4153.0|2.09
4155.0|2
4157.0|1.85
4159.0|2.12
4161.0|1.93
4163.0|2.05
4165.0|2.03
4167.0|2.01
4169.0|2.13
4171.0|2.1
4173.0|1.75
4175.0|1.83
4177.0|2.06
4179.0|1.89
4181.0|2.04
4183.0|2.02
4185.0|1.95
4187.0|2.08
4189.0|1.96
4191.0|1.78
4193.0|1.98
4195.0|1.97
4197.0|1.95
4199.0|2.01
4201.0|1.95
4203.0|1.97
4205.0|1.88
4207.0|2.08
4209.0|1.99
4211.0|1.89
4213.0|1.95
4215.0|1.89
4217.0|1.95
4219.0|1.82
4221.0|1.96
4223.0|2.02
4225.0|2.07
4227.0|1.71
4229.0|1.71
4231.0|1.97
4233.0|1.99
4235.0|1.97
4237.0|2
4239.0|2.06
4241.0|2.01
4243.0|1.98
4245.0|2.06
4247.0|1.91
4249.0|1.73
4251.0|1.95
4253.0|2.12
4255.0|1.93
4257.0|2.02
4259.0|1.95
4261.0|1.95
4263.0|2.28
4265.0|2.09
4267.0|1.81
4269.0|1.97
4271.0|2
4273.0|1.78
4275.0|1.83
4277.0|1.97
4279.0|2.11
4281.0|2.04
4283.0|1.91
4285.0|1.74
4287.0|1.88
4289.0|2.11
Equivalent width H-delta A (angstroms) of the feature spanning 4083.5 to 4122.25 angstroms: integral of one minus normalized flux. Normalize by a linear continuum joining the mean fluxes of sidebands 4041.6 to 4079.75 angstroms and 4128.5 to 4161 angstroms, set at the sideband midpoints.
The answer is 6.7 angstroms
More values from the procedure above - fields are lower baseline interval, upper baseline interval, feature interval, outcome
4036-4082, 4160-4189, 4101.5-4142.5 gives 4.7 angstroms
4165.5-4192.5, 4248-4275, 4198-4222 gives 0.3 angstroms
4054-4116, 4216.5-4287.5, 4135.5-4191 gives -3.6 angstroms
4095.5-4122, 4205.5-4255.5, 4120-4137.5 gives -3.1 angstroms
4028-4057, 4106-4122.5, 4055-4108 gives 2.4 angstroms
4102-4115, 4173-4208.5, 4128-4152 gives -4.0 angstroms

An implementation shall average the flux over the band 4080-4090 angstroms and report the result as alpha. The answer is 2.16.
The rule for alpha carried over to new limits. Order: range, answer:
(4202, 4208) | 1.98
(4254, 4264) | 2.03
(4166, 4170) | 2.07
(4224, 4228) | 1.89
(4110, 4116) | 1.8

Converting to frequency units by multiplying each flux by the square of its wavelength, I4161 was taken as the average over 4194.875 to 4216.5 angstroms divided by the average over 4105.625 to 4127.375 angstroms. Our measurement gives 1.12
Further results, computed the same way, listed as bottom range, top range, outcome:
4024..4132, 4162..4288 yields 1.10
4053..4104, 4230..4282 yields 1.15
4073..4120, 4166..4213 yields 1.18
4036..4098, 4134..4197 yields 1.03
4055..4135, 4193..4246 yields 1.13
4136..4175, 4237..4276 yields 1.02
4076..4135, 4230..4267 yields 1.20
